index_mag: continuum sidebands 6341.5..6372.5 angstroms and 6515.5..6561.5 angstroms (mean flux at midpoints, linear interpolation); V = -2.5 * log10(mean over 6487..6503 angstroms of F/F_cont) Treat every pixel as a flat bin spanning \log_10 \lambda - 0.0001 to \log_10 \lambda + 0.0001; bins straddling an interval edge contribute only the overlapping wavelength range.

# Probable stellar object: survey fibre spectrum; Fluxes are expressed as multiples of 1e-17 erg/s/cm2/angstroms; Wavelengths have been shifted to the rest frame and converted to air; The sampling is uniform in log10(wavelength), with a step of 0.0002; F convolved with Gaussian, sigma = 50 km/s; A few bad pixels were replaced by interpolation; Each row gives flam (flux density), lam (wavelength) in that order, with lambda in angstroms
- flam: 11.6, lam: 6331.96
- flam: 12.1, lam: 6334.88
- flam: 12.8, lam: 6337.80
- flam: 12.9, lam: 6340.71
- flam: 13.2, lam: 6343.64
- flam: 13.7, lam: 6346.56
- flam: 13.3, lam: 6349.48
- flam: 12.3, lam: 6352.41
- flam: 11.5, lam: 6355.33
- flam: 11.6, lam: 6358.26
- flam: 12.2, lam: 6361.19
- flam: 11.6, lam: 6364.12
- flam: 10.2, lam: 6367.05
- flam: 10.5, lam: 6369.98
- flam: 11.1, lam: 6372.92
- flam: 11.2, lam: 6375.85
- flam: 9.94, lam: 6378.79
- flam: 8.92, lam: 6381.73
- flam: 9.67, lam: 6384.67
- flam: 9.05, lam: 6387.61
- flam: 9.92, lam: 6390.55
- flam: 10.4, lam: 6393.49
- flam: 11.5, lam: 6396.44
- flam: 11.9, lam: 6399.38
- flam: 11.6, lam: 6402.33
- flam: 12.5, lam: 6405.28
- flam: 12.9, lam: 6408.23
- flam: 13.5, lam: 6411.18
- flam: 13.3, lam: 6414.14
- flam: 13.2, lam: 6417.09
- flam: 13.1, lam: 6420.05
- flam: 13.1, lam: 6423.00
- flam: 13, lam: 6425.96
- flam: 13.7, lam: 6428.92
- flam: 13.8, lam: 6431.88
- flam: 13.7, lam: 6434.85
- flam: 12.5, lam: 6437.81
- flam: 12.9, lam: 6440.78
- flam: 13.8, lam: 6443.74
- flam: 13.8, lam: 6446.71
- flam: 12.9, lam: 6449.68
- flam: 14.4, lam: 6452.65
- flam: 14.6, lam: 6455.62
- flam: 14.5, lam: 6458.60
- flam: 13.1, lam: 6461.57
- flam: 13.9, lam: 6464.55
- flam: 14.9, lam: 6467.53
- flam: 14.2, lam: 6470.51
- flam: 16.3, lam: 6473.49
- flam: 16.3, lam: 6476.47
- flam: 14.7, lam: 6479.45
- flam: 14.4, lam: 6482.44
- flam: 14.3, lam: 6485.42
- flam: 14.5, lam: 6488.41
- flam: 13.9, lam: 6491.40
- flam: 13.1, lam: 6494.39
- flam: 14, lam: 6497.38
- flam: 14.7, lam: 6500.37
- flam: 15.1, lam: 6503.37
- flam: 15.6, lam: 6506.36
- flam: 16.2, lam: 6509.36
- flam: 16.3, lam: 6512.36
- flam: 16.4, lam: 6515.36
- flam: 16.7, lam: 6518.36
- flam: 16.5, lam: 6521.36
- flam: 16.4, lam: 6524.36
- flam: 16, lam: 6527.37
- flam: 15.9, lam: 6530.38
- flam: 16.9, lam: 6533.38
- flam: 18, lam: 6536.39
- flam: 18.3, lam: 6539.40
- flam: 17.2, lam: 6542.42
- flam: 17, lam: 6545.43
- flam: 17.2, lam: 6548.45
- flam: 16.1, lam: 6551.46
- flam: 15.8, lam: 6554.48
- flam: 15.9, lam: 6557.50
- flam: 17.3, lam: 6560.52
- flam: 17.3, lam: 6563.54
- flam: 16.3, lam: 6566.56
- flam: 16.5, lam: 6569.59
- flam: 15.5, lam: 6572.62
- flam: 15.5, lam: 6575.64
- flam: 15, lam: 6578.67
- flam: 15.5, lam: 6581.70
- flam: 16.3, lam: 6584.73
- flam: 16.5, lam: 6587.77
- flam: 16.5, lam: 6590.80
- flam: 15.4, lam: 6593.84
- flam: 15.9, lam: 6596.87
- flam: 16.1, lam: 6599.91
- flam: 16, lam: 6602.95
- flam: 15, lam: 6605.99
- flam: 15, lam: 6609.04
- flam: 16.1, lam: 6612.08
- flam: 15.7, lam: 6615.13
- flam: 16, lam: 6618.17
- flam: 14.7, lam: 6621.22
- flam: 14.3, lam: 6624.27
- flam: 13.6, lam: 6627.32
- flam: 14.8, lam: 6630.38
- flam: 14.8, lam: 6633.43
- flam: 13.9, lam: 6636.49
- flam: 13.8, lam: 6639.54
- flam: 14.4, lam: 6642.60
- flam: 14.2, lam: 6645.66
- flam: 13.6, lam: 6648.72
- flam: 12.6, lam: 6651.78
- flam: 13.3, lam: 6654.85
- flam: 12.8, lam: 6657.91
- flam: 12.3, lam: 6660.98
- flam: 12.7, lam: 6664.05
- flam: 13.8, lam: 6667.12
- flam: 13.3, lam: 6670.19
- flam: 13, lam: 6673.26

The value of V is 0.11 mag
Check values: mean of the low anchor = 12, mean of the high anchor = 16.7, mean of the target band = 14.1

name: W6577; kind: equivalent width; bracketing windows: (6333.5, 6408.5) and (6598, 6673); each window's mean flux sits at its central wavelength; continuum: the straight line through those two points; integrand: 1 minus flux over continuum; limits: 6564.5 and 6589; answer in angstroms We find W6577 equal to -4.1 angstroms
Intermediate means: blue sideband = 11.5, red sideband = 14.3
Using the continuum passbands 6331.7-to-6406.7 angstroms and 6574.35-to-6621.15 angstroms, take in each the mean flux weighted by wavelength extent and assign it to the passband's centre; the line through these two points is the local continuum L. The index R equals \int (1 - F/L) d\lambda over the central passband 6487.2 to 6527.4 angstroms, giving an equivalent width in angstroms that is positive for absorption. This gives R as -3.8 angstroms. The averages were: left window 11.4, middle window 15.4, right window 15.7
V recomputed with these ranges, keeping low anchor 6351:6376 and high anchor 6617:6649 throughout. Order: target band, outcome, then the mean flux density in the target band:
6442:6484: -0.16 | 14.4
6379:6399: 0.16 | 10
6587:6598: -0.15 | 16.1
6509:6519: -0.25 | 16.4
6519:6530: -0.23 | 16.3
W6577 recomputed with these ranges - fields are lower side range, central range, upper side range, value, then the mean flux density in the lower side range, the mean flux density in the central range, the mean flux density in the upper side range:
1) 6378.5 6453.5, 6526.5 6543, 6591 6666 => -4.3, 12.3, 17.1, 14.5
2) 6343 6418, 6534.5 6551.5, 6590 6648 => -4.3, 11.5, 17.4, 15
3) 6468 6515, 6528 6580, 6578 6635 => -4.6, 14.9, 16.6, 15.4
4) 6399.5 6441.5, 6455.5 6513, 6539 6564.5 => 0.6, 13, 14.7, 16.8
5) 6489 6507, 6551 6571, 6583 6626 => -1.8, 14.4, 16.5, 15.7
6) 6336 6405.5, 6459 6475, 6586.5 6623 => -1.6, 11.4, 14.5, 15.7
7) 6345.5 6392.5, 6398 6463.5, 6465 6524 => -1.1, 11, 13.3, 15.2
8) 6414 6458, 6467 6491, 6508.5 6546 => 0.2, 13.5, 14.9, 16.8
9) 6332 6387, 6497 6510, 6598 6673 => -2.2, 11.6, 15.1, 14.3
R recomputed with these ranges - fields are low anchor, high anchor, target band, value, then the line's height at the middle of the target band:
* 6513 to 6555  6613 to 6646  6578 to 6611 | -0.81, 15.4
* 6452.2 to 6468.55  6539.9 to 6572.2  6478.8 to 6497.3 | 0.99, 14.9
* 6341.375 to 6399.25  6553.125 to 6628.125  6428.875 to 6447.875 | -1.26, 12.6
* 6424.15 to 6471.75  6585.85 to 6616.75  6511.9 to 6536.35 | -2.85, 14.8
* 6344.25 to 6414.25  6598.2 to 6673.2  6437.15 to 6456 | -2.14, 12.2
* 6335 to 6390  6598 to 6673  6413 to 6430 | -1.68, 12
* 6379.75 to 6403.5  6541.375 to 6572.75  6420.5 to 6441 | -2.49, 11.8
